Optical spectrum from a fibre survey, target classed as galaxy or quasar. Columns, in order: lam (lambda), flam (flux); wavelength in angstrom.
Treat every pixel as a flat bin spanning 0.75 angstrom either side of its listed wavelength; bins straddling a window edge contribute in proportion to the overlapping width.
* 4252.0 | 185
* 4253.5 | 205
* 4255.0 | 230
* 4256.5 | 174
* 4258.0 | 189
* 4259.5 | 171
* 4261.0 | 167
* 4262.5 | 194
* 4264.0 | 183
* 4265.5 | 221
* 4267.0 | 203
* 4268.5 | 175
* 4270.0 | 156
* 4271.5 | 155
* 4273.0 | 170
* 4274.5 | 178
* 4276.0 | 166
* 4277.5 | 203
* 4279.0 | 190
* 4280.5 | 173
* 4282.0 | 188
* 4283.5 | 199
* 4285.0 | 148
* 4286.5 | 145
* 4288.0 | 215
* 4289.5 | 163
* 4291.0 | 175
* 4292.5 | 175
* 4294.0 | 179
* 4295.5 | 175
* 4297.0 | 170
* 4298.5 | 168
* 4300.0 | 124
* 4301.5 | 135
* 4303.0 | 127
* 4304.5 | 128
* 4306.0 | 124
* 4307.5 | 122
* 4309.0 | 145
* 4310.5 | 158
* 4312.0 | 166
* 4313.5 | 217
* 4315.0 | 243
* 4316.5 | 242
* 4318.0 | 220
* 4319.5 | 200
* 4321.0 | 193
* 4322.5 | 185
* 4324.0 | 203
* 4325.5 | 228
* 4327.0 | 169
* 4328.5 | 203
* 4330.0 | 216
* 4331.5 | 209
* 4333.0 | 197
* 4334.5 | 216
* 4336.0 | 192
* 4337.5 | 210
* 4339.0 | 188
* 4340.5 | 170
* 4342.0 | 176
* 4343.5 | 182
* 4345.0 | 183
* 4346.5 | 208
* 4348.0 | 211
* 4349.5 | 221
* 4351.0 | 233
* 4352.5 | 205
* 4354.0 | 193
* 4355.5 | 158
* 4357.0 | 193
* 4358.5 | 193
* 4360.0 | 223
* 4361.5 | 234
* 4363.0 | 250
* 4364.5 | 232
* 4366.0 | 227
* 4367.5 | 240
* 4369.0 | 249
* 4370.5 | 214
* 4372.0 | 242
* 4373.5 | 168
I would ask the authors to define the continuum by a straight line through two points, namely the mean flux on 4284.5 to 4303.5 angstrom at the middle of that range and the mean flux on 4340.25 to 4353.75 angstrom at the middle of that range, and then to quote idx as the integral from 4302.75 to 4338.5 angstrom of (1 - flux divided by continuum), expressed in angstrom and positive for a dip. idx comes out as -1.45 angstrom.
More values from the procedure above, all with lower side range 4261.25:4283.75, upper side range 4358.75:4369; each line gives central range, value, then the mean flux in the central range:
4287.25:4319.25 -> 4.7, 171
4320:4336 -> 0.9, 201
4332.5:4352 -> 2.0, 199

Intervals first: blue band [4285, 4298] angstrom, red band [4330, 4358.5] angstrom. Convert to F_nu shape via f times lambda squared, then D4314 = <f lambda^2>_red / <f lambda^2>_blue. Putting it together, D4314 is 1.2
